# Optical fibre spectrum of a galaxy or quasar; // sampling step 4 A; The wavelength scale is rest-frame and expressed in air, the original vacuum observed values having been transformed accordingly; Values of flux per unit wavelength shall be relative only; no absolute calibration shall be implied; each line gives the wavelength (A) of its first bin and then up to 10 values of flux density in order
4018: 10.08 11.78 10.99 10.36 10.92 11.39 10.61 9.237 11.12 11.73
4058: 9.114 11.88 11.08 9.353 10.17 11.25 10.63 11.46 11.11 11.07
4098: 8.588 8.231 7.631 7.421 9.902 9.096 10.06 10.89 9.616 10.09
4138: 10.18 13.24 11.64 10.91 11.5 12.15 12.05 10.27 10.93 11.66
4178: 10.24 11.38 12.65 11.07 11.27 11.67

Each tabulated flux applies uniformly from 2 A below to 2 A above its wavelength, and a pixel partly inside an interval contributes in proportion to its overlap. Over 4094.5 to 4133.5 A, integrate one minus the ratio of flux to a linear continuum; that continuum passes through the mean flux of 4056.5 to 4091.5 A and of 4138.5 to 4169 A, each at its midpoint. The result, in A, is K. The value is 6.9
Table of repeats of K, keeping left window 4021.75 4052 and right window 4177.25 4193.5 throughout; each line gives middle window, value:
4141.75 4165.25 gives -0.96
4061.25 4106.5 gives 2.92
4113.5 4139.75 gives 2.76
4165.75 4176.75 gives 0.33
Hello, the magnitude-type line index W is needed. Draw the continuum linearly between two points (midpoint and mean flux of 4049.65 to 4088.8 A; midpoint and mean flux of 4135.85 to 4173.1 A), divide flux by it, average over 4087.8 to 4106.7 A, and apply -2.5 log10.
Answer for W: 0.16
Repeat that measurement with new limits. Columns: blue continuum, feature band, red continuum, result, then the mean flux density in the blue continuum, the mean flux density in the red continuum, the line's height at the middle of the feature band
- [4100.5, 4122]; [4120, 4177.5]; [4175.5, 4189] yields -0.102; 8.61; 11.4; 10.1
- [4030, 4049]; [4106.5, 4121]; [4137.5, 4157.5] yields 0.275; 10.6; 11.6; 11.3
